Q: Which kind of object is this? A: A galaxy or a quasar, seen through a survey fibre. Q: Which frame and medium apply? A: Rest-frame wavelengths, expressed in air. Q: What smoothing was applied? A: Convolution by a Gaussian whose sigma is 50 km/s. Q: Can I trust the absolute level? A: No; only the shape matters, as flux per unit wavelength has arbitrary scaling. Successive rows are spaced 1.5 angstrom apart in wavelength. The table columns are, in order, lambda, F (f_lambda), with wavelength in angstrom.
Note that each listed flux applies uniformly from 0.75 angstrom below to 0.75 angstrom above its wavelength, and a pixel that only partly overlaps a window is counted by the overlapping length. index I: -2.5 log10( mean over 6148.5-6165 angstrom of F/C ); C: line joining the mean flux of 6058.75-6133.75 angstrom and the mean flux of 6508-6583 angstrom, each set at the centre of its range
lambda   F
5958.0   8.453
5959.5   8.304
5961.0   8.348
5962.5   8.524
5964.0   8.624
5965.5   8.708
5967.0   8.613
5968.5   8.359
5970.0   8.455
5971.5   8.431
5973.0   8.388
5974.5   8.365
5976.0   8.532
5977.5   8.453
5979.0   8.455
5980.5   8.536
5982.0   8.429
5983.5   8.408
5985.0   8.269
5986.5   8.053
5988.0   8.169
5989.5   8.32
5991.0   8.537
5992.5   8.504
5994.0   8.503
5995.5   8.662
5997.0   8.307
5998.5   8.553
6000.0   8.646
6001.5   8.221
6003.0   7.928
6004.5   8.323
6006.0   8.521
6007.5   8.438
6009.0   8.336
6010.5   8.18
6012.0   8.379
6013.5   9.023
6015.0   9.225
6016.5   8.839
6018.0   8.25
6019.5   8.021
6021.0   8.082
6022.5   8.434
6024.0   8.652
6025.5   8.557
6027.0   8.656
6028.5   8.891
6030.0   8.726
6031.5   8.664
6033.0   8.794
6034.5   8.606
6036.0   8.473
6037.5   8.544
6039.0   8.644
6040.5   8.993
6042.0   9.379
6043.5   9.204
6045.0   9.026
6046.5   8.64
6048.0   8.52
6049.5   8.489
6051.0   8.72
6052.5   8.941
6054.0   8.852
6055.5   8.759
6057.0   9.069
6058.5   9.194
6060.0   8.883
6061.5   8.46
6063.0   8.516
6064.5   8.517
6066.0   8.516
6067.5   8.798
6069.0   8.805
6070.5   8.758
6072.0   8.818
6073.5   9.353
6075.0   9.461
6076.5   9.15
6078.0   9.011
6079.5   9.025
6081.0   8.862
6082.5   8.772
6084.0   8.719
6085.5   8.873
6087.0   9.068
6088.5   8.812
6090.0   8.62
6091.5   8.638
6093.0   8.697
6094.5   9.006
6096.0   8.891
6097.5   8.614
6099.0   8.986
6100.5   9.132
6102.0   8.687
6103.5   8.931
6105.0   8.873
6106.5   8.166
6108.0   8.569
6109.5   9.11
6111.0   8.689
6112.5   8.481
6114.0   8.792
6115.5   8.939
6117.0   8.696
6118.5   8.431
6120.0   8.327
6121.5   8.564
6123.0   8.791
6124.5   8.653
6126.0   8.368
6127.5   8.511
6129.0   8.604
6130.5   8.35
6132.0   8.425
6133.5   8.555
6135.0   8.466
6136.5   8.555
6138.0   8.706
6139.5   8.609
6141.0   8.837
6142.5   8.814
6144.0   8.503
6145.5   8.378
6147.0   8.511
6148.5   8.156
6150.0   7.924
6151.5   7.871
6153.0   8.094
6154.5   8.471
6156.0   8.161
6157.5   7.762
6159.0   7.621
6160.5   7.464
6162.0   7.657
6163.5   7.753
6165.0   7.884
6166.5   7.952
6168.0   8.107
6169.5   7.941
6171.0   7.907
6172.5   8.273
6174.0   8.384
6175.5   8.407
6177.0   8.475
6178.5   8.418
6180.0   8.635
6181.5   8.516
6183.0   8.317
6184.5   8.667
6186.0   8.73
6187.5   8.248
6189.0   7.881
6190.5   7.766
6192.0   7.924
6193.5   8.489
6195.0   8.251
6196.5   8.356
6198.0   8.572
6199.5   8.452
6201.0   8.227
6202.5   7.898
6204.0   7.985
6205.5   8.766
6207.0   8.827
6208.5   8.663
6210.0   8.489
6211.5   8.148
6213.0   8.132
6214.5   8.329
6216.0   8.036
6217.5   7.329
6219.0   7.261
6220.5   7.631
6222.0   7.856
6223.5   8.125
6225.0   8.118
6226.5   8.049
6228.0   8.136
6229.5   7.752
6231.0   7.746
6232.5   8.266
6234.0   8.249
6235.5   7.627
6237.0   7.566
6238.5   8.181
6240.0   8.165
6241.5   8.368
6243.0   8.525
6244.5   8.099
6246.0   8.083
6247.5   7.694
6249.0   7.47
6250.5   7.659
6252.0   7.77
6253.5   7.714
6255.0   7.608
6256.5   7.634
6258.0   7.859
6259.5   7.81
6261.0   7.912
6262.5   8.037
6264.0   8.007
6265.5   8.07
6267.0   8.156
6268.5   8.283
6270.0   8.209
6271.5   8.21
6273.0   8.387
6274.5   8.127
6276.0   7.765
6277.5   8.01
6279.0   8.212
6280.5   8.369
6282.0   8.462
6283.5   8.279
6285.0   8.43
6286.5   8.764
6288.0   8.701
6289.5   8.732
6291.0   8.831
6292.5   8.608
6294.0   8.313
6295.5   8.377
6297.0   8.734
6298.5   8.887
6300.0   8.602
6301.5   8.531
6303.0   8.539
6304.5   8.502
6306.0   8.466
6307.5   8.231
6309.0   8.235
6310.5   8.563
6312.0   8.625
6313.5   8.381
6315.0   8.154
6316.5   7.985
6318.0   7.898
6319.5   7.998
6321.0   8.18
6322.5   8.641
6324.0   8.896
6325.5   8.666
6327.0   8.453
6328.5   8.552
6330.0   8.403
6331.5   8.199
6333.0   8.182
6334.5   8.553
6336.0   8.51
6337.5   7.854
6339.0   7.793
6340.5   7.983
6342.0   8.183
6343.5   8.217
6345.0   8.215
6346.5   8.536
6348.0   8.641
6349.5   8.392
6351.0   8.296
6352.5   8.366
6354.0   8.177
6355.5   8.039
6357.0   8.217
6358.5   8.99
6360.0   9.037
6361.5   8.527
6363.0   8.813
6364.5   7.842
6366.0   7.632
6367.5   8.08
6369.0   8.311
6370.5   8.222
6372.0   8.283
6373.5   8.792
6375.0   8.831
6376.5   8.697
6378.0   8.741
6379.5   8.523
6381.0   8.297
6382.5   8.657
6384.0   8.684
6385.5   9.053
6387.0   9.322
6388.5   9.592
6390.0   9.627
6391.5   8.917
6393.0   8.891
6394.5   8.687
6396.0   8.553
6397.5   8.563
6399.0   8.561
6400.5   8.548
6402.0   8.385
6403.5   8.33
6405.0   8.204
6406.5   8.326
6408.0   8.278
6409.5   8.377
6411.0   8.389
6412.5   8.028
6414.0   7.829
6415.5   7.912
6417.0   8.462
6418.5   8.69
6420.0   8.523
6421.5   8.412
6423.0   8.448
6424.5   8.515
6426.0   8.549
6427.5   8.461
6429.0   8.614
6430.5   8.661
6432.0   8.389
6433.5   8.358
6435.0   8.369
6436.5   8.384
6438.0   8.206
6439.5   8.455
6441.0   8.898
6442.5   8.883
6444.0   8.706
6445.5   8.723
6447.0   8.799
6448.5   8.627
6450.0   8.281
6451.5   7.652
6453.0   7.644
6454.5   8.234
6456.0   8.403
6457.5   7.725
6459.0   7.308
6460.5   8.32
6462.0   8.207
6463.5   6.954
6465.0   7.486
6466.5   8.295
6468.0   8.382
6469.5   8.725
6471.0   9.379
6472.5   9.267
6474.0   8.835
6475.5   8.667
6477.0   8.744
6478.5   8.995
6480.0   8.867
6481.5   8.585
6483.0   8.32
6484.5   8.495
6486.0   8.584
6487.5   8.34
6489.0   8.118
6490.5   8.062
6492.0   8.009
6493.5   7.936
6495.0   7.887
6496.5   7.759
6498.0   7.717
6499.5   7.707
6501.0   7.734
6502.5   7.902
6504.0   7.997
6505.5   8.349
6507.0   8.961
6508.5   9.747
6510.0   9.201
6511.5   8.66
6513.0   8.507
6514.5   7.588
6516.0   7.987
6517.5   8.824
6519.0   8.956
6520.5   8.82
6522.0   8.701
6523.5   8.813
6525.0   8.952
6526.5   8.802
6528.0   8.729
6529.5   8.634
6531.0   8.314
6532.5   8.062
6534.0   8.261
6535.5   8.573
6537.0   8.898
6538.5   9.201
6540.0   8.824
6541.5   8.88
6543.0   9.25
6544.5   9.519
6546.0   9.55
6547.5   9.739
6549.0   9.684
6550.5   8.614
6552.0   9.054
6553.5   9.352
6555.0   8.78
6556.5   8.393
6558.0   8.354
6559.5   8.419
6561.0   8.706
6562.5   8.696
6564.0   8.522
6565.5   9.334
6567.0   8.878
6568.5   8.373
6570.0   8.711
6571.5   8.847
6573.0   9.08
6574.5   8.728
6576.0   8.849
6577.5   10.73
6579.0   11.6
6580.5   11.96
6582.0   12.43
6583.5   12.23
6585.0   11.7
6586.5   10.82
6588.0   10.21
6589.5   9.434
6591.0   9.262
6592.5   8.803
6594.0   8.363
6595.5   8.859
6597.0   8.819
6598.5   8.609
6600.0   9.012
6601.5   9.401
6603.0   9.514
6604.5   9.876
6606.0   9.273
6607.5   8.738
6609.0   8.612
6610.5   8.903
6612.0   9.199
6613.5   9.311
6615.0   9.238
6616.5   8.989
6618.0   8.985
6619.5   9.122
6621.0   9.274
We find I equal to 0.12 mag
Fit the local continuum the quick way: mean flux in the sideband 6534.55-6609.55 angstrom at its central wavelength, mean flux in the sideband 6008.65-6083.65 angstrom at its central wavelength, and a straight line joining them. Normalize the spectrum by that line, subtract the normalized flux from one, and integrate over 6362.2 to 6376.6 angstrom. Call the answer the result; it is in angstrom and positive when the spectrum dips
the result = 1.25 angstrom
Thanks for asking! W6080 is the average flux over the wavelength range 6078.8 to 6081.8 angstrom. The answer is 8.94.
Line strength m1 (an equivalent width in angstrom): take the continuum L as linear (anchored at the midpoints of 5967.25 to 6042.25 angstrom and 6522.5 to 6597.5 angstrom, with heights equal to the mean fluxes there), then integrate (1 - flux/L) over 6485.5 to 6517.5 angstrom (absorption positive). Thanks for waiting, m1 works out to 3.3 angstrom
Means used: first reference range 8.5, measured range 8.24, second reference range 9.27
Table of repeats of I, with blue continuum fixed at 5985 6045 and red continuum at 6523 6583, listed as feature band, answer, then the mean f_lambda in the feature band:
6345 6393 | 0.044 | 8.58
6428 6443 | 0.062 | 8.51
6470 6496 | 0.066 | 8.53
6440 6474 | 0.089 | 8.33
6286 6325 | 0.049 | 8.48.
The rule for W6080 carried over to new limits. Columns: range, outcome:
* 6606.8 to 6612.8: 8.87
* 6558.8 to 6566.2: 8.73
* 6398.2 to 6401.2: 8.55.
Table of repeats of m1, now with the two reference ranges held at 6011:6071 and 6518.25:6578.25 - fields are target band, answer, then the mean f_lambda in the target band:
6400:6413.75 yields 0.8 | 8.3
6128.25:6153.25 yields 0.9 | 8.44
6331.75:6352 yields 1.3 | 8.26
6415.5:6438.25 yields 1.0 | 8.46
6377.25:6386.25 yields 0.2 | 8.66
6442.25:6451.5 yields 0.3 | 8.58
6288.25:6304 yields 0.3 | 8.62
